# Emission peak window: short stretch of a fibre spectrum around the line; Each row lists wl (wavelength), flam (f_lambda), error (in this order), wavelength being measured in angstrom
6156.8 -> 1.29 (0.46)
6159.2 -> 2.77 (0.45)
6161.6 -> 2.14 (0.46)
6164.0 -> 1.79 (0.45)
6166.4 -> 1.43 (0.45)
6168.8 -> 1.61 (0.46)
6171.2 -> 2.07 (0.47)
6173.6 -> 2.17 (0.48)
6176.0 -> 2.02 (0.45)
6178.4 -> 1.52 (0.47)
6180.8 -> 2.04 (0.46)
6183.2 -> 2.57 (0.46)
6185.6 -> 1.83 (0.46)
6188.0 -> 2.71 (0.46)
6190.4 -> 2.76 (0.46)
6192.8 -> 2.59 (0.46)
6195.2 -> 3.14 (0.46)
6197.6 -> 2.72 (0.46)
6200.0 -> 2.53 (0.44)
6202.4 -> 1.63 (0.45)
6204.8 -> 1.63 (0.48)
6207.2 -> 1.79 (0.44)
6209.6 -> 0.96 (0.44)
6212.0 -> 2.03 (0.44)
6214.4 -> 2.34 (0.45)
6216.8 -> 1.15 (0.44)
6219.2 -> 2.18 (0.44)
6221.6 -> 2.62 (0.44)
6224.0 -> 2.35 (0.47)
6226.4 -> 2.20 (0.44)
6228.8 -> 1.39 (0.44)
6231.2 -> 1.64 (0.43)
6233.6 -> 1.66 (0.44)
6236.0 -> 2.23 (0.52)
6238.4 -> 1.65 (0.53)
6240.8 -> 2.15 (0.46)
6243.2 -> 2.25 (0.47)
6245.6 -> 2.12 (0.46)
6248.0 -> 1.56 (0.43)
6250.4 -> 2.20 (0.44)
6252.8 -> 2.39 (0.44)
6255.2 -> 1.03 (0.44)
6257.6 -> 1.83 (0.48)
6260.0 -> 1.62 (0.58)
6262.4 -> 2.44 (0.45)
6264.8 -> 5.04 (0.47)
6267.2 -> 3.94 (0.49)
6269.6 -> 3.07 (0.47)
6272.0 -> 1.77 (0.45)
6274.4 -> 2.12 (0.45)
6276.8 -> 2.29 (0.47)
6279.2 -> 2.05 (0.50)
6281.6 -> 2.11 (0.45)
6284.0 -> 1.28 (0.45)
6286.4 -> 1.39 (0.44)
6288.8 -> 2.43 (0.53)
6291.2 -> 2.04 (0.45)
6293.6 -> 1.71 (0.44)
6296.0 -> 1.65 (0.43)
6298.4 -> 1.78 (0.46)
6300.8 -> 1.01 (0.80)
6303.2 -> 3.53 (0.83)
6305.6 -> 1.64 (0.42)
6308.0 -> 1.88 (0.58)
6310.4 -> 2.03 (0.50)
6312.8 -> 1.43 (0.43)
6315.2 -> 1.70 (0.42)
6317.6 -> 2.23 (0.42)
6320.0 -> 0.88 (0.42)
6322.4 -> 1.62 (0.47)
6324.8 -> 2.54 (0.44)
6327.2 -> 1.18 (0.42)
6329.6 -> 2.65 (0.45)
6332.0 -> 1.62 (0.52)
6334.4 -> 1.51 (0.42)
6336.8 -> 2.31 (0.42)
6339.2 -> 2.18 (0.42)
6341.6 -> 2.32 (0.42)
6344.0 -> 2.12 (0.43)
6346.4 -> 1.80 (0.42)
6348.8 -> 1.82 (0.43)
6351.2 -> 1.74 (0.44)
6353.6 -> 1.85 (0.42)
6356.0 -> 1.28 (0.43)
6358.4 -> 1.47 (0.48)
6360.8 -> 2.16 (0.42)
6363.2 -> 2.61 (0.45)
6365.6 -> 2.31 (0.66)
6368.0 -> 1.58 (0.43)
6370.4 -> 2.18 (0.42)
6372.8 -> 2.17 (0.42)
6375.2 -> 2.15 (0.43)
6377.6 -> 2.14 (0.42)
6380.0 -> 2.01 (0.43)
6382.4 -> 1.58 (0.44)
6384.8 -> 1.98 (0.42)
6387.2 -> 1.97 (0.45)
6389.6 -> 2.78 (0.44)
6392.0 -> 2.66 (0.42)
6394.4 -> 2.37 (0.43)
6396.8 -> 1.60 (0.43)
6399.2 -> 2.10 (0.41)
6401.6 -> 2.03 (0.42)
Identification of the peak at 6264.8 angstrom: H-beta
